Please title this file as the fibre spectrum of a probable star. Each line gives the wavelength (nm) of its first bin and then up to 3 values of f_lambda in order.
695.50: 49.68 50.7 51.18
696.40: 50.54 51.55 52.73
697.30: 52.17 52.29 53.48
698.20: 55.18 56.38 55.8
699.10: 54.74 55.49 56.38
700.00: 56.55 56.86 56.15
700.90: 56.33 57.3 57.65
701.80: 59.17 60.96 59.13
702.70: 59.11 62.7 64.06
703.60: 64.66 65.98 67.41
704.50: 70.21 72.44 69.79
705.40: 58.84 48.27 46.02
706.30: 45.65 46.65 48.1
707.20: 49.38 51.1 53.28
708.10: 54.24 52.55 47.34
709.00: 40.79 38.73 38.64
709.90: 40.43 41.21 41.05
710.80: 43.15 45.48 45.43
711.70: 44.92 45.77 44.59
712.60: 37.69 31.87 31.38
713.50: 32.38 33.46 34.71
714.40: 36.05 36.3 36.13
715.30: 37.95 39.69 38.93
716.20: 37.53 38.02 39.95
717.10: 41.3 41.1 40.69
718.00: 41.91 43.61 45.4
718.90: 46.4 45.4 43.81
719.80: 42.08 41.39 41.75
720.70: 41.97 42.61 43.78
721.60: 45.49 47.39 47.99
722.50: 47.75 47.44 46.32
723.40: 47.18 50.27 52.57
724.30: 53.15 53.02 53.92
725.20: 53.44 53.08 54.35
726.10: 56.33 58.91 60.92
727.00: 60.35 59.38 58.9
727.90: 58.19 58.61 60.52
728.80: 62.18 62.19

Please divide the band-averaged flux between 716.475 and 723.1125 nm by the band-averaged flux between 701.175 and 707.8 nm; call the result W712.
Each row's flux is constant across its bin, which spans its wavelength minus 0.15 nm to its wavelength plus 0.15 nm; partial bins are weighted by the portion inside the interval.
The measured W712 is 0.7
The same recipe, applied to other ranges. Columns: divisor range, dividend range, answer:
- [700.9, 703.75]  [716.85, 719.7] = 0.72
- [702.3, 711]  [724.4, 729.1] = 1.09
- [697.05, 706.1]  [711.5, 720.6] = 0.68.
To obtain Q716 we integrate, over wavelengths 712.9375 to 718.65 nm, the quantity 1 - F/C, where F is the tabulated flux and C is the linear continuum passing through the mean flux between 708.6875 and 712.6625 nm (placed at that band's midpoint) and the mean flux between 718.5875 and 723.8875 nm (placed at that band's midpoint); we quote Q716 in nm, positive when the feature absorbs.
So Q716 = 0.766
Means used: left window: 42.5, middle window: 38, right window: 45.3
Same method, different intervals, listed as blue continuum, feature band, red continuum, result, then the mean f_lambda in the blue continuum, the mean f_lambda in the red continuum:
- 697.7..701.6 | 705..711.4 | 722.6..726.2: 0.83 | 56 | 51.6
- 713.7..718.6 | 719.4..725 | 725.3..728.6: 0.32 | 38.8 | 58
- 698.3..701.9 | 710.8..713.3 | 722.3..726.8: 0.61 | 56.5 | 52.4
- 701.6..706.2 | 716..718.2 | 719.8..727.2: 0.56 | 61.7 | 50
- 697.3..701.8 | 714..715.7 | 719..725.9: 0.46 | 55.8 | 47.6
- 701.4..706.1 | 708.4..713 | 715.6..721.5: 0.90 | 61.9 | 42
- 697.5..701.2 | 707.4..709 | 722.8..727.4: 0.13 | 55.6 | 53.9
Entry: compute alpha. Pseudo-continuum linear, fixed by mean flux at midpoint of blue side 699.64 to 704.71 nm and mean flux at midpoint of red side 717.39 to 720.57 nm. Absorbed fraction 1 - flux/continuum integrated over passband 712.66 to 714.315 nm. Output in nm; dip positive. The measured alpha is 0.53 nm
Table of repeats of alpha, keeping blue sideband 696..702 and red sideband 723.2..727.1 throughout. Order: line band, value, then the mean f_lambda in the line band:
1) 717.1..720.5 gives 0.714 nm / 43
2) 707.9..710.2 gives 0.423 nm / 44.6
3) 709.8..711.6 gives 0.386 nm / 42.9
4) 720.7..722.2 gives 0.262 nm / 44.9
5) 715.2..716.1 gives 0.259 nm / 38.8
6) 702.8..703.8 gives -0.161 nm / 63.7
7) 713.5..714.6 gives 0.405 nm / 34.5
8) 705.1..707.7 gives 0.202 nm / 50.5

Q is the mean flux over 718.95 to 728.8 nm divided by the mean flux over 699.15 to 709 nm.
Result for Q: 0.90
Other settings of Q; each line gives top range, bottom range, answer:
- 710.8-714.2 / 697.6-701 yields 0.70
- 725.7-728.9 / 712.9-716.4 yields 1.65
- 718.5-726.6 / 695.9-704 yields 0.85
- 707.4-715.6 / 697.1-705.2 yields 0.69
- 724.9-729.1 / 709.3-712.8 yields 1.37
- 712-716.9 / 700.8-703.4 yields 0.62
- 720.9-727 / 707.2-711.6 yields 1.13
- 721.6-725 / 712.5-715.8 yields 1.40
